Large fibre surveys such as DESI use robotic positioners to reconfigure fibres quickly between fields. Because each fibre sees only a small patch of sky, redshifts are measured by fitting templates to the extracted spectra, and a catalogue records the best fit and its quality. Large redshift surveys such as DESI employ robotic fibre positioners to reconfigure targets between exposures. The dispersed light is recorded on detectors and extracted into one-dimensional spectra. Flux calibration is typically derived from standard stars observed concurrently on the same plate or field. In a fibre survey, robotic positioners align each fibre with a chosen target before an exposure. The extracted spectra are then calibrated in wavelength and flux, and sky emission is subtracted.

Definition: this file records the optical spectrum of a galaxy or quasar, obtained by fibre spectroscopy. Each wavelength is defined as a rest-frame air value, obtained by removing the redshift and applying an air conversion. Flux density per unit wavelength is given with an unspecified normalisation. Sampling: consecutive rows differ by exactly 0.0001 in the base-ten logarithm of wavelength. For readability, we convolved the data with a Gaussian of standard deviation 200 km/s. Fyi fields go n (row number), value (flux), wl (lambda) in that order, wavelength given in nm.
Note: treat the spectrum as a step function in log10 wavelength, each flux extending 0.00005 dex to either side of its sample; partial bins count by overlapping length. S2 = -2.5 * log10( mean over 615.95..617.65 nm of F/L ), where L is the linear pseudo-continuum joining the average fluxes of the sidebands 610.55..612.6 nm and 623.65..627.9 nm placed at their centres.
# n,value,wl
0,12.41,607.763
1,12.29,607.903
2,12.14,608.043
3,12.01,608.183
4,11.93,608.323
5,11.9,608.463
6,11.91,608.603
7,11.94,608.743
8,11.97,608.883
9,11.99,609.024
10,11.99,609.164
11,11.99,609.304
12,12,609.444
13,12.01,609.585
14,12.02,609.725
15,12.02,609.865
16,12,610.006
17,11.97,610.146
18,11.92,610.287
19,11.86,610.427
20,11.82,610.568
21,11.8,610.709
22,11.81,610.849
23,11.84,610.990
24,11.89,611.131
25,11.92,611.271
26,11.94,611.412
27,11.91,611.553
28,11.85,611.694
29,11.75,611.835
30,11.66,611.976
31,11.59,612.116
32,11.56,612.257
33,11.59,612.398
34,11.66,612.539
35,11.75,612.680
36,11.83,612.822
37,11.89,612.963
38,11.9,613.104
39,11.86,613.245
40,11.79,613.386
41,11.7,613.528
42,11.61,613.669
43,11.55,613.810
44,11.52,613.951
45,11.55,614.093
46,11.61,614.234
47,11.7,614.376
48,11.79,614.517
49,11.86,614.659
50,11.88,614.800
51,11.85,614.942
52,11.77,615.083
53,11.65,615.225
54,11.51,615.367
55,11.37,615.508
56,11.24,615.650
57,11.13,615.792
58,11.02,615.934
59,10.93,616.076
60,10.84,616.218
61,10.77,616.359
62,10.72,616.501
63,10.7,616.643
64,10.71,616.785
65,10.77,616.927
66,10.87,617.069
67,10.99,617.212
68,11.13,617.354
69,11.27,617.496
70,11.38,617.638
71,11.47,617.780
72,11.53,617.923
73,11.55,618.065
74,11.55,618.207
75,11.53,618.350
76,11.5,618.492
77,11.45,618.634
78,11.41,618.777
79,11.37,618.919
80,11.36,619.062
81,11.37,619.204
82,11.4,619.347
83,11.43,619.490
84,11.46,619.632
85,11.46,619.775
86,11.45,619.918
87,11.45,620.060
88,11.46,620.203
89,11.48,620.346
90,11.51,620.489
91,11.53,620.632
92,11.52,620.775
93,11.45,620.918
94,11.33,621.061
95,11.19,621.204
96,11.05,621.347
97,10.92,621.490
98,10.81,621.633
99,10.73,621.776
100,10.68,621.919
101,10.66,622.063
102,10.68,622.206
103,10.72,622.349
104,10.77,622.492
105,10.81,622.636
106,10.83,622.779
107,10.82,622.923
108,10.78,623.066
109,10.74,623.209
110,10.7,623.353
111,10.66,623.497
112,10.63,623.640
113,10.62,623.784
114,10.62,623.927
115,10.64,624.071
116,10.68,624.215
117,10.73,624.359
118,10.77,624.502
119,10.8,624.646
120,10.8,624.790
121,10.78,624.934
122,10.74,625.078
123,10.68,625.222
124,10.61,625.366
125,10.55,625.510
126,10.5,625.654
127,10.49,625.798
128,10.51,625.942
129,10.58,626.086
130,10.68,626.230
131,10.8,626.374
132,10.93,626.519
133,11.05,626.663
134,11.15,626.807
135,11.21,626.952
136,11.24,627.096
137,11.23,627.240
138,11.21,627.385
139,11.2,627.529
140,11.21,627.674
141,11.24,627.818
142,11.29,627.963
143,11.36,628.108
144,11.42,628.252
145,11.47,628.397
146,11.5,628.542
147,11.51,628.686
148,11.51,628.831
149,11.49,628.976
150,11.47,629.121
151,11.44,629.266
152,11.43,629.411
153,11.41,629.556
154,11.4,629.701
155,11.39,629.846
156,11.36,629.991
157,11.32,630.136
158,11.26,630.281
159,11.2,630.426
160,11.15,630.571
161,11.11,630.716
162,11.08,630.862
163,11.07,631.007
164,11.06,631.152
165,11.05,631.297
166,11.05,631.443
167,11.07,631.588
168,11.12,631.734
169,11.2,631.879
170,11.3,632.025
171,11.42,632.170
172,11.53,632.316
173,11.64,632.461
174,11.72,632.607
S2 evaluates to 0.050 mag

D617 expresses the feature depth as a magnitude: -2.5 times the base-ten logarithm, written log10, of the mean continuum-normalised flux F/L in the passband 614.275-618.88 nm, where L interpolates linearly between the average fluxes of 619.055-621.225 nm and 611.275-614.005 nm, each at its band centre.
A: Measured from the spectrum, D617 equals 0.026 mag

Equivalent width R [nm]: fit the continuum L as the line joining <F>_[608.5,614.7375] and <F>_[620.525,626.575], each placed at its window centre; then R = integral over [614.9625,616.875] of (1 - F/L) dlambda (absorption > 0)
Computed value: 0.06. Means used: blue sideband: 11.8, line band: 11.1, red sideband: 10.8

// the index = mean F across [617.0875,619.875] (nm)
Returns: 11.4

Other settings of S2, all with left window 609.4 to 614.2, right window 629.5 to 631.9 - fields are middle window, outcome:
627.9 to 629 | -0.02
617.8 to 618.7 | 0.01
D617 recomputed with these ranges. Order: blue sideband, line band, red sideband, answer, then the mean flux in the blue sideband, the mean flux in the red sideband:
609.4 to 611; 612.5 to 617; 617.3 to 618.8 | 0.02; 11.9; 11.4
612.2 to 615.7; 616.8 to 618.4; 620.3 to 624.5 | 0.01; 11.7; 10.9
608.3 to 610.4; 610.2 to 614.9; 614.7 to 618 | -0.01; 12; 11.2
